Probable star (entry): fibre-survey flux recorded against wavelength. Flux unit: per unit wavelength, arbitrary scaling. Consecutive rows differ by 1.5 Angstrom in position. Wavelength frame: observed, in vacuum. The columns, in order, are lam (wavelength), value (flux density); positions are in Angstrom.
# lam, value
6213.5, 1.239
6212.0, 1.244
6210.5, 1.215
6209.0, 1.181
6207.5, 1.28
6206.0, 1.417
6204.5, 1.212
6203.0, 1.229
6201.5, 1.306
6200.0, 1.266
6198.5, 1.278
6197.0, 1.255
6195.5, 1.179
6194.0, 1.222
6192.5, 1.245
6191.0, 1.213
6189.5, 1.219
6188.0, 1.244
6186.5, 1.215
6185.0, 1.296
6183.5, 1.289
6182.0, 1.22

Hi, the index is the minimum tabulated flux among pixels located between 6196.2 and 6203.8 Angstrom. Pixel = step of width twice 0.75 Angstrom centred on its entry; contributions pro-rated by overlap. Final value 1.229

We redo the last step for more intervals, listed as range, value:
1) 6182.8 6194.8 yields 1.213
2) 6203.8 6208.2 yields 1.212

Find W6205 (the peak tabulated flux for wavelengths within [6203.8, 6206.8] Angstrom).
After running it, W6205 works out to 1.417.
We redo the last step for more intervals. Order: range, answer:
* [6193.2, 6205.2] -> 1.306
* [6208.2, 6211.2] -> 1.215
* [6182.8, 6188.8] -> 1.296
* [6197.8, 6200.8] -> 1.278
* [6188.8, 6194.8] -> 1.245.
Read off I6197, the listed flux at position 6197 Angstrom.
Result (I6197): 1.255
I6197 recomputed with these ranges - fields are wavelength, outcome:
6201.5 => 1.306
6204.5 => 1.212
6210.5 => 1.215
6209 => 1.181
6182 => 1.22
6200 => 1.266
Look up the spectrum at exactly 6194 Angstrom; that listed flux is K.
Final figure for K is 1.222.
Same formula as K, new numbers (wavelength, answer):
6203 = 1.229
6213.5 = 1.239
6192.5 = 1.245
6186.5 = 1.215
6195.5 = 1.179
